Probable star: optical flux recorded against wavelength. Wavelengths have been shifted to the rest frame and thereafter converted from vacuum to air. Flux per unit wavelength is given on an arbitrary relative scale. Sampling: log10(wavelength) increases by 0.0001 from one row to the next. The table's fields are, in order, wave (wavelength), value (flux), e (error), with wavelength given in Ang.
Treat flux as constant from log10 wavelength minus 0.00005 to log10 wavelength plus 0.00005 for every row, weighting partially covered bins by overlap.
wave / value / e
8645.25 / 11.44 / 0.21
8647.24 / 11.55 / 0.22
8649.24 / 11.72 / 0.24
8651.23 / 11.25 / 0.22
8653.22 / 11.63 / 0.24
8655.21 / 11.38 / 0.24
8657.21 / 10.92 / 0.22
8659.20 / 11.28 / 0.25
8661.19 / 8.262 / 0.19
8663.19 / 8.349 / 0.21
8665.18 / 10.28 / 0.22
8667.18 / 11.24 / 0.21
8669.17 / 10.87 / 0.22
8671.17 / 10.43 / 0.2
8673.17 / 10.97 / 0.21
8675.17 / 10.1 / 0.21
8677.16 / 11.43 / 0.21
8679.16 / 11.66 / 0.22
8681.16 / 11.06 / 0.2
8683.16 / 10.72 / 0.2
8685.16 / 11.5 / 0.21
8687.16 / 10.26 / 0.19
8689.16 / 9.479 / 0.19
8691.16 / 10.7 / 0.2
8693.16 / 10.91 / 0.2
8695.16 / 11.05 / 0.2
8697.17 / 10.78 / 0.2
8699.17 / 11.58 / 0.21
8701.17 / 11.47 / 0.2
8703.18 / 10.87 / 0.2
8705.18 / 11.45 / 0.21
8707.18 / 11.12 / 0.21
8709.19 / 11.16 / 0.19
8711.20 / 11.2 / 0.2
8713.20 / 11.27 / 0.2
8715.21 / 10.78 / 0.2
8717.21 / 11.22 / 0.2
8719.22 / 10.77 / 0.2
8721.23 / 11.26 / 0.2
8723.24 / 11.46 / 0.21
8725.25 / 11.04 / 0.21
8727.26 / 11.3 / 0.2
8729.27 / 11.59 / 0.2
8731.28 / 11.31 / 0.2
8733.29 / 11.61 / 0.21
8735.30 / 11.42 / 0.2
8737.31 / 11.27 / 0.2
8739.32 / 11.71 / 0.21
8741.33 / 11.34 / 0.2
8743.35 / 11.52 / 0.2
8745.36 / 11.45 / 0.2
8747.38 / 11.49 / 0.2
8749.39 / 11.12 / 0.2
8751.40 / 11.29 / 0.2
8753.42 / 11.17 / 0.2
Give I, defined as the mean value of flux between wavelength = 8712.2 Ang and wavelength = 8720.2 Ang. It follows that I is 11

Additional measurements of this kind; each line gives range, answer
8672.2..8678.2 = 10.8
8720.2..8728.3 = 11.3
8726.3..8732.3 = 11.4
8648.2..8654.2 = 11.5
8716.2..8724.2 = 11.2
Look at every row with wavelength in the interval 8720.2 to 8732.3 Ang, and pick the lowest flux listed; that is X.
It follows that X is 11.04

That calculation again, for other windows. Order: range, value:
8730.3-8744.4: 11.27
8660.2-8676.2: 8.262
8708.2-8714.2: 11.16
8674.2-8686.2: 10.1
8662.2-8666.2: 8.349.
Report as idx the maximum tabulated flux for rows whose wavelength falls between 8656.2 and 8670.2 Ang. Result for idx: 11.28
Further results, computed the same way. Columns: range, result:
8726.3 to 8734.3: 11.61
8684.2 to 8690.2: 11.5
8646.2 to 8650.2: 11.72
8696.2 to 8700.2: 11.58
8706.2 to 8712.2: 11.2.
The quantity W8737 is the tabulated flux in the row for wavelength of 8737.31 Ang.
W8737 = 11.27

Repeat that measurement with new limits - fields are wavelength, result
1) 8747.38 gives 11.49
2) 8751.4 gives 11.29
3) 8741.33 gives 11.34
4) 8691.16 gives 10.7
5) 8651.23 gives 11.25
